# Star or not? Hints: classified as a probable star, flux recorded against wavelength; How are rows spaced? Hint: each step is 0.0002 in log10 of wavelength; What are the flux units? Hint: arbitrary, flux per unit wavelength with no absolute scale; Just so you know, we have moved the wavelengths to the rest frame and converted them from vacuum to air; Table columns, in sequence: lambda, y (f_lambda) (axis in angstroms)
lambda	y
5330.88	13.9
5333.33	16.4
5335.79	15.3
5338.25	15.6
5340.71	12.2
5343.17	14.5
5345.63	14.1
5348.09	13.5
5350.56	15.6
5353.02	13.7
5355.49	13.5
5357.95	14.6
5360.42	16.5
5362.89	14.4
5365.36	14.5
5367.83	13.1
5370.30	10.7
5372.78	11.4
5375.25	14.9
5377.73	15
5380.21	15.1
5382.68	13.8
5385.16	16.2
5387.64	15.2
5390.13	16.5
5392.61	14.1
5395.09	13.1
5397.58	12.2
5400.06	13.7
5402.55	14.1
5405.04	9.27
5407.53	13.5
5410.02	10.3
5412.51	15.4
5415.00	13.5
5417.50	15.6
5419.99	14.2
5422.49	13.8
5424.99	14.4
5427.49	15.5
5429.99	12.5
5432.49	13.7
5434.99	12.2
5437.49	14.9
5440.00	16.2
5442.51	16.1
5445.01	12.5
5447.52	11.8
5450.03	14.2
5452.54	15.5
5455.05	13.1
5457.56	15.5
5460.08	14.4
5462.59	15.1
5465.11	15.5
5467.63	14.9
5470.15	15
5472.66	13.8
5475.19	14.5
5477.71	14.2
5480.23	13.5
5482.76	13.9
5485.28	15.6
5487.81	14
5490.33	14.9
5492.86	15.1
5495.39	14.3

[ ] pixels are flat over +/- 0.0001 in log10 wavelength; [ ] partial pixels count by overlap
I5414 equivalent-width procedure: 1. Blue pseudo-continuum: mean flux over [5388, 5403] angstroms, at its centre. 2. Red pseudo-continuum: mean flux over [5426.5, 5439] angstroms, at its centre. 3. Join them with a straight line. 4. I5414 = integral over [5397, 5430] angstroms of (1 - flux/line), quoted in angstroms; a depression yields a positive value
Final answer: 1.0 angstroms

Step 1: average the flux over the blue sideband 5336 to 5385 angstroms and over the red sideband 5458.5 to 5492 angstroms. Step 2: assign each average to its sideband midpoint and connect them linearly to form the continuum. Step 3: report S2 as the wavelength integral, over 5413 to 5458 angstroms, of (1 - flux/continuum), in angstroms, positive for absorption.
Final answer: 0.8 angstroms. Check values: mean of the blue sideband 14.1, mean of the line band 14.2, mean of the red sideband 14.6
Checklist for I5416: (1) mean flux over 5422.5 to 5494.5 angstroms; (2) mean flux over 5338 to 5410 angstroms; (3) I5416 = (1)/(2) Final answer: 1.0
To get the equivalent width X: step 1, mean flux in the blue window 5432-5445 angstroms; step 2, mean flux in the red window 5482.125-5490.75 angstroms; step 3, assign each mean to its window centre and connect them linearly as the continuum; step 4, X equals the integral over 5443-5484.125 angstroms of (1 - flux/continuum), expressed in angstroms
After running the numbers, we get 0.9 angstroms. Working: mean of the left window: 14.5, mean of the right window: 14.6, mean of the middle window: 14.3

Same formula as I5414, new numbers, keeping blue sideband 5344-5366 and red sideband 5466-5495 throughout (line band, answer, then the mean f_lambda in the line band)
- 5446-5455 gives 0.50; 13.7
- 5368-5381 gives 1.04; 13.3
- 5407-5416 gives 0.84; 13.1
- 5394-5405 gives 1.26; 12.8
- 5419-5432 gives 0.40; 14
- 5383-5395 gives -0.53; 15.1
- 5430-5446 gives 0.37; 14.2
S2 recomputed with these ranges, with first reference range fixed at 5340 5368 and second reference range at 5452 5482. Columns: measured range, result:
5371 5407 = 1.3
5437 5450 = 0.2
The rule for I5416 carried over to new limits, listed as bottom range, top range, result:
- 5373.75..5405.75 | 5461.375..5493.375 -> 1.03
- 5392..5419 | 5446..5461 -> 1.07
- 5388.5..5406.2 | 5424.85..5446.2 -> 1.07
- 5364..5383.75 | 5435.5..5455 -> 1.05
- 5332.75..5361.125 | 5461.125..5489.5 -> 1.00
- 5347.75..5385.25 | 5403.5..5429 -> 0.96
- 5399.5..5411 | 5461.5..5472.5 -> 1.24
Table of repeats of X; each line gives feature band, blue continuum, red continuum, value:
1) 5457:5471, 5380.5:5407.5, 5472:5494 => -0.7 angstroms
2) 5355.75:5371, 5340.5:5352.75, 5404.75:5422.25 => -0.1 angstroms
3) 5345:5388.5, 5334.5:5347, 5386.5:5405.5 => -0.6 angstroms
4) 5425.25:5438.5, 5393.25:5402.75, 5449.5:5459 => 0.3 angstroms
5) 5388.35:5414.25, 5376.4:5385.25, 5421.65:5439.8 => 2.2 angstroms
